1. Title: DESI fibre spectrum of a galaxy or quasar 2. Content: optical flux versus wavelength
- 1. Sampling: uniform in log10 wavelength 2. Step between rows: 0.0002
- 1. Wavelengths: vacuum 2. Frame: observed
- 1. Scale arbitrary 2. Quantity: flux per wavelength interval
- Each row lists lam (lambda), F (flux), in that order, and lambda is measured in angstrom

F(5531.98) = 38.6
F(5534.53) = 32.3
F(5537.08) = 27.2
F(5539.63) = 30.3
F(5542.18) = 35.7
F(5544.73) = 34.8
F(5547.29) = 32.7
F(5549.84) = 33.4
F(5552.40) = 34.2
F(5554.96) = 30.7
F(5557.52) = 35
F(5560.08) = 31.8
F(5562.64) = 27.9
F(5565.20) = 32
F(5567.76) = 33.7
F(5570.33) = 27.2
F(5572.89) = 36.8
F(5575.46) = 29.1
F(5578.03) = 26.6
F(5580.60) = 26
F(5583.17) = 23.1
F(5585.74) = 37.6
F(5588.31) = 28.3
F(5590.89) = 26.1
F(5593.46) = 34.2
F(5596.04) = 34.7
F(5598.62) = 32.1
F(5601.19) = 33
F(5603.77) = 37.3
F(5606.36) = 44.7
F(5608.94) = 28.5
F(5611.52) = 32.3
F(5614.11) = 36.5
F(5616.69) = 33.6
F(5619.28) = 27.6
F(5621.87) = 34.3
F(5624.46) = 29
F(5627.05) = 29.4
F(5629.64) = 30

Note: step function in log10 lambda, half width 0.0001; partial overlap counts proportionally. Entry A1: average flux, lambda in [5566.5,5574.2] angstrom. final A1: 32.5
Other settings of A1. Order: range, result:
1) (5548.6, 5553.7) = 33.8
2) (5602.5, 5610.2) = 36.8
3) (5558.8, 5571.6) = 30.5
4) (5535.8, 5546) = 32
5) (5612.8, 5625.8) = 32.2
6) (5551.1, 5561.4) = 32.9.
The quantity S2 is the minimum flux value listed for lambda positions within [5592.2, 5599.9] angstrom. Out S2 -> 32.1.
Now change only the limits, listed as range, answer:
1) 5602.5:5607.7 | 37.3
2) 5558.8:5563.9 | 27.9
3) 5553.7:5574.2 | 27.2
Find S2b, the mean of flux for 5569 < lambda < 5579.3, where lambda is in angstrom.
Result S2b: 29.9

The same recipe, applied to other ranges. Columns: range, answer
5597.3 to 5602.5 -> 32.6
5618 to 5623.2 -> 30.9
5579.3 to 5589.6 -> 28.8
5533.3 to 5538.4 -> 29.7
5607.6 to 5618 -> 32.8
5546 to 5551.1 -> 33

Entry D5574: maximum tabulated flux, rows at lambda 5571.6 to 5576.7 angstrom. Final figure 36.8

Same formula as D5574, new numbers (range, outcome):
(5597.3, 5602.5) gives 33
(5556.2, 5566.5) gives 35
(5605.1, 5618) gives 44.7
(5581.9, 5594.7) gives 37.6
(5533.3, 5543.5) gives 35.7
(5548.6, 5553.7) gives 34.2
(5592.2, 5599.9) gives 34.7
